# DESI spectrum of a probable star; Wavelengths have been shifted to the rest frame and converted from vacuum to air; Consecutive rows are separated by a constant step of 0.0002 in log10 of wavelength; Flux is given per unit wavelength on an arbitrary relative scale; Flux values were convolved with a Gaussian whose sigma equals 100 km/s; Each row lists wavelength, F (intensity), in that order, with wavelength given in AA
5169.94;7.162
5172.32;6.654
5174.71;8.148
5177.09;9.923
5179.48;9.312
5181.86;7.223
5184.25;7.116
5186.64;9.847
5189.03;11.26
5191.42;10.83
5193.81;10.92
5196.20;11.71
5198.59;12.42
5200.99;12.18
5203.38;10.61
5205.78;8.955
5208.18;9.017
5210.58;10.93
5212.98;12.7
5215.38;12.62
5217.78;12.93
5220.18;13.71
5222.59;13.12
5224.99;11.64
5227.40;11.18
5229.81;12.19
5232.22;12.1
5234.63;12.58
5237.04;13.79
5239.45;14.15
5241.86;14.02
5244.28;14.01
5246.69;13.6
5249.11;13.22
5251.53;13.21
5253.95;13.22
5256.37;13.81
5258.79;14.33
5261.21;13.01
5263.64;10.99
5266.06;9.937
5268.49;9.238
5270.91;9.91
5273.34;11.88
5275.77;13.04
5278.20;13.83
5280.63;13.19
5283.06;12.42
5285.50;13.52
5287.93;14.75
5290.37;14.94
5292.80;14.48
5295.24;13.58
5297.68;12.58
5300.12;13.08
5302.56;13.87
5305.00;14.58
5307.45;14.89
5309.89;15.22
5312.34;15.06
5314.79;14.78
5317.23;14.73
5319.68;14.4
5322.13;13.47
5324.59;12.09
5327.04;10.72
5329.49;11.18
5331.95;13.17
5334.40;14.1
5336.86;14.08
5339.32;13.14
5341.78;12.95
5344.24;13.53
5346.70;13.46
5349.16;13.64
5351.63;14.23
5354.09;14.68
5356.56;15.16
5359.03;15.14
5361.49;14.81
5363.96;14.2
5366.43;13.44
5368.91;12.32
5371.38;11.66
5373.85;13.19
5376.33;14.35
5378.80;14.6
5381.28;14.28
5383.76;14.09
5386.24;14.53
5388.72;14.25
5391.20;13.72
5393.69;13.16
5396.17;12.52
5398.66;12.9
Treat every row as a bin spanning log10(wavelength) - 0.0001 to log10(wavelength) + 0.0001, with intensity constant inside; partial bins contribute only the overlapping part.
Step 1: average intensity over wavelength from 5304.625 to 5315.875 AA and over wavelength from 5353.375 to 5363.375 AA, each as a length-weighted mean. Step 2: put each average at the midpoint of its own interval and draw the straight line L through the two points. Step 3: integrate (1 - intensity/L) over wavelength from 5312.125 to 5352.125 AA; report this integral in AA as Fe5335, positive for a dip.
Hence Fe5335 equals 4.07 AA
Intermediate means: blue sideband 14.9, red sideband 14.9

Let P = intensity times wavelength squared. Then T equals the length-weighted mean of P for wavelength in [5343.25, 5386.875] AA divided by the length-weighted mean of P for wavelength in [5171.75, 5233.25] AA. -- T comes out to 1.38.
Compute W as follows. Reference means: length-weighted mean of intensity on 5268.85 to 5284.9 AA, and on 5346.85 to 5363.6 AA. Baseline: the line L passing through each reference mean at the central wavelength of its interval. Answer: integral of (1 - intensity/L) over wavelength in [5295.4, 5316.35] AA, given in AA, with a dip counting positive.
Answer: -1.8 AA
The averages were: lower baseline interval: 12.3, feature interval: 14.2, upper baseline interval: 14.5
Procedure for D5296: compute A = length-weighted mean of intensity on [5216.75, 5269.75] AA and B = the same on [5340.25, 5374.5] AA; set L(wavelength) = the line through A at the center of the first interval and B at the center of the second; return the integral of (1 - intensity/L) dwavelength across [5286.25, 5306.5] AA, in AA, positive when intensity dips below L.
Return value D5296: -1.2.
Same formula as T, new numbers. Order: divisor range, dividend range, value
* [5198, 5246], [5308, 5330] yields 1.15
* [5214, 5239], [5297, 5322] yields 1.17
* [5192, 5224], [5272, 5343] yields 1.21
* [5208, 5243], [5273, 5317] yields 1.14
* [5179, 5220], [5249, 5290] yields 1.20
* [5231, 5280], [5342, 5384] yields 1.14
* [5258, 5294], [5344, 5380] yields 1.14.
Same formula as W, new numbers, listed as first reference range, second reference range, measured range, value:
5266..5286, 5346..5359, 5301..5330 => -1.4 AA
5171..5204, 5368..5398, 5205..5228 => -3.0 AA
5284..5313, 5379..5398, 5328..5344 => 1.1 AA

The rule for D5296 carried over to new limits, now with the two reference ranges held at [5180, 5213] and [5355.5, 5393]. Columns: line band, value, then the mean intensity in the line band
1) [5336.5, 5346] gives -0.1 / 13.4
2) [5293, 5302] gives -0.7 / 13.3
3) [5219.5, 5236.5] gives -2.2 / 12.4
